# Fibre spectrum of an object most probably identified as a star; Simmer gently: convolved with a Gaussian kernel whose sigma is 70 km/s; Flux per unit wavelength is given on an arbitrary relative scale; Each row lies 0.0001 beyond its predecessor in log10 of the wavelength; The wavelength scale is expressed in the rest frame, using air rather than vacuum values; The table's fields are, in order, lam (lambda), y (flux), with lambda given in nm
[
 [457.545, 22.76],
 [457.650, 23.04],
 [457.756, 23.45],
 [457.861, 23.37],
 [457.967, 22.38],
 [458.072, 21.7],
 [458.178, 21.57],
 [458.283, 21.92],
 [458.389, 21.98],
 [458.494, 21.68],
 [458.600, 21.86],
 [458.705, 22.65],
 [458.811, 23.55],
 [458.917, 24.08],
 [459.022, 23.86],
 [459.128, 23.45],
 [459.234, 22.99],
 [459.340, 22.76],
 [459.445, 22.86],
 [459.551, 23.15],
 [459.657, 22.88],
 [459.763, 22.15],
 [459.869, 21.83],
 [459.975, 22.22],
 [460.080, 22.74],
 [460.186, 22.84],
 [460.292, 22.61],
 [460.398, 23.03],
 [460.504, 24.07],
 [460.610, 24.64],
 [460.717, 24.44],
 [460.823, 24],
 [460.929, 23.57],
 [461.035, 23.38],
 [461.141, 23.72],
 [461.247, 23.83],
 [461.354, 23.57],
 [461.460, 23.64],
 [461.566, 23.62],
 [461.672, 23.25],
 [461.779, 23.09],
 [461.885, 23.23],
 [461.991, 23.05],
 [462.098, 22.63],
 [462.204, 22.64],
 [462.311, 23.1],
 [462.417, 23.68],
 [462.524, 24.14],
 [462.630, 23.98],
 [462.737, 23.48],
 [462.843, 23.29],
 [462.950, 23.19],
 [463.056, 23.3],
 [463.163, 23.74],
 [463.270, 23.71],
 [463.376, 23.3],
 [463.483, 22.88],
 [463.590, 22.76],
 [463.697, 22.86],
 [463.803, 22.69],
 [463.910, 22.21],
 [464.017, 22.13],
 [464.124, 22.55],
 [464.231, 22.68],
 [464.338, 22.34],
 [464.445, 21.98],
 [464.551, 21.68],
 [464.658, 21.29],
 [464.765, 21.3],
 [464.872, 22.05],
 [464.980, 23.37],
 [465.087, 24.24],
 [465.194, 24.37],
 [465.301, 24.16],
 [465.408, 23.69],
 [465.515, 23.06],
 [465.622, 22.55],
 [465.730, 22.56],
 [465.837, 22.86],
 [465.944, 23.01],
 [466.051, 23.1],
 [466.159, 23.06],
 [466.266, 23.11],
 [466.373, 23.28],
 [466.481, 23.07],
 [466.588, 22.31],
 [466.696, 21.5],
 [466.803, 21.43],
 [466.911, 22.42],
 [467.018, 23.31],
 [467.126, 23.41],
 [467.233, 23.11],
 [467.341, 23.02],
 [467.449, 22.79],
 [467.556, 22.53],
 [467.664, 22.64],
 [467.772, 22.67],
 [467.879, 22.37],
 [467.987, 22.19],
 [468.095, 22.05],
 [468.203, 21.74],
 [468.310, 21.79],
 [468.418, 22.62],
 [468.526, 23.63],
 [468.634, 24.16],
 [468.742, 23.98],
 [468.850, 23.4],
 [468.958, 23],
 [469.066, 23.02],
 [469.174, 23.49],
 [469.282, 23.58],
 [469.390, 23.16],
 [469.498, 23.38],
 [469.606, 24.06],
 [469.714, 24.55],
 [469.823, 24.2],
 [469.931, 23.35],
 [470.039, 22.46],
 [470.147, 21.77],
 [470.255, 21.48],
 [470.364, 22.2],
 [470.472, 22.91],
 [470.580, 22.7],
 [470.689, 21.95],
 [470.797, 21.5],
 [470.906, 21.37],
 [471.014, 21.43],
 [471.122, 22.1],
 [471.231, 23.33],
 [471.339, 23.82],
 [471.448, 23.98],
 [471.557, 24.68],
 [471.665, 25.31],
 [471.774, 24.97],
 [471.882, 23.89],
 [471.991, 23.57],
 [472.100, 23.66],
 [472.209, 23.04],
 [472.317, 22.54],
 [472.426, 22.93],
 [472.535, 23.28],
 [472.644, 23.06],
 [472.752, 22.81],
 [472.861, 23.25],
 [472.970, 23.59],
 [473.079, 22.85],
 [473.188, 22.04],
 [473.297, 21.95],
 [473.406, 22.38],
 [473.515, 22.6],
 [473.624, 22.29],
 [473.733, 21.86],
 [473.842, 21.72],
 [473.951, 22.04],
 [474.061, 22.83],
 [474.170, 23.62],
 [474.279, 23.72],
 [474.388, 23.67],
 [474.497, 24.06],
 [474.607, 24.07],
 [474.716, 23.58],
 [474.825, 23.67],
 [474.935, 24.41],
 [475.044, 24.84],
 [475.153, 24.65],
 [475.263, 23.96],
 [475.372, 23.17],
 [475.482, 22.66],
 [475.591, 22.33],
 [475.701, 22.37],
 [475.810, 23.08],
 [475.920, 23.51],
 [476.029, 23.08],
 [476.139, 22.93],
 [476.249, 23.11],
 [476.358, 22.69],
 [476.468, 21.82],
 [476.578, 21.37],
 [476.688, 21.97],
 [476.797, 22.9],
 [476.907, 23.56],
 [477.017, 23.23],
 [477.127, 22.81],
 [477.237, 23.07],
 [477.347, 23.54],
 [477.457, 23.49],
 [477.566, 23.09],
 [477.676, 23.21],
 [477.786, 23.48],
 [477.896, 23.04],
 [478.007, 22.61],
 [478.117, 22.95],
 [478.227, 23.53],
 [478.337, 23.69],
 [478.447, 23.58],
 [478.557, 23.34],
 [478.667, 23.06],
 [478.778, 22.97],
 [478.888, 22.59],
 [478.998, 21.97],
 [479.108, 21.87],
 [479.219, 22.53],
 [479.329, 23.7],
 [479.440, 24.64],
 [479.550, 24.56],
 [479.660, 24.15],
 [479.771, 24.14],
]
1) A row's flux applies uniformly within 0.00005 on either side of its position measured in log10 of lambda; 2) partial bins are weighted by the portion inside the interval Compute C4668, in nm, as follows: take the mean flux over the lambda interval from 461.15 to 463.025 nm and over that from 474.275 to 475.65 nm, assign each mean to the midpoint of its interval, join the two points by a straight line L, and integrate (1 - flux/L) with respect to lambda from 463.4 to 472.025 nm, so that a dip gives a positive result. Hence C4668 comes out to 0.24 nm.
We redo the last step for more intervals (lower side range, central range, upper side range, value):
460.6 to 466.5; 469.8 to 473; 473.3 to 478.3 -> 0.01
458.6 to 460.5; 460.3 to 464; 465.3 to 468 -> -0.08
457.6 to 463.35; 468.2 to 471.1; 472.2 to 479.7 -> 0.03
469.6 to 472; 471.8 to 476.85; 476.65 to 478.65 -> 0.02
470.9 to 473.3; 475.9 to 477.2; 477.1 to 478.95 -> 0.03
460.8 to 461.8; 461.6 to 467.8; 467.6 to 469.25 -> 0.08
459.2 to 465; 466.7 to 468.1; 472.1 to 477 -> 0.03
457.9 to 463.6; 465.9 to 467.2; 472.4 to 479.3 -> 0.02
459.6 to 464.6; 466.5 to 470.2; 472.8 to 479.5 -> 0.03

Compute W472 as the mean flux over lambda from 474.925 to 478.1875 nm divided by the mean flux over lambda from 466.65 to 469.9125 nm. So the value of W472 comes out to 1.0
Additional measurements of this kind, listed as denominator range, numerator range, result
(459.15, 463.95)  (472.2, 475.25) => 1.00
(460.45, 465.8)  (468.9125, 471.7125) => 0.99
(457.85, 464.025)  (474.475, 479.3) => 1.00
